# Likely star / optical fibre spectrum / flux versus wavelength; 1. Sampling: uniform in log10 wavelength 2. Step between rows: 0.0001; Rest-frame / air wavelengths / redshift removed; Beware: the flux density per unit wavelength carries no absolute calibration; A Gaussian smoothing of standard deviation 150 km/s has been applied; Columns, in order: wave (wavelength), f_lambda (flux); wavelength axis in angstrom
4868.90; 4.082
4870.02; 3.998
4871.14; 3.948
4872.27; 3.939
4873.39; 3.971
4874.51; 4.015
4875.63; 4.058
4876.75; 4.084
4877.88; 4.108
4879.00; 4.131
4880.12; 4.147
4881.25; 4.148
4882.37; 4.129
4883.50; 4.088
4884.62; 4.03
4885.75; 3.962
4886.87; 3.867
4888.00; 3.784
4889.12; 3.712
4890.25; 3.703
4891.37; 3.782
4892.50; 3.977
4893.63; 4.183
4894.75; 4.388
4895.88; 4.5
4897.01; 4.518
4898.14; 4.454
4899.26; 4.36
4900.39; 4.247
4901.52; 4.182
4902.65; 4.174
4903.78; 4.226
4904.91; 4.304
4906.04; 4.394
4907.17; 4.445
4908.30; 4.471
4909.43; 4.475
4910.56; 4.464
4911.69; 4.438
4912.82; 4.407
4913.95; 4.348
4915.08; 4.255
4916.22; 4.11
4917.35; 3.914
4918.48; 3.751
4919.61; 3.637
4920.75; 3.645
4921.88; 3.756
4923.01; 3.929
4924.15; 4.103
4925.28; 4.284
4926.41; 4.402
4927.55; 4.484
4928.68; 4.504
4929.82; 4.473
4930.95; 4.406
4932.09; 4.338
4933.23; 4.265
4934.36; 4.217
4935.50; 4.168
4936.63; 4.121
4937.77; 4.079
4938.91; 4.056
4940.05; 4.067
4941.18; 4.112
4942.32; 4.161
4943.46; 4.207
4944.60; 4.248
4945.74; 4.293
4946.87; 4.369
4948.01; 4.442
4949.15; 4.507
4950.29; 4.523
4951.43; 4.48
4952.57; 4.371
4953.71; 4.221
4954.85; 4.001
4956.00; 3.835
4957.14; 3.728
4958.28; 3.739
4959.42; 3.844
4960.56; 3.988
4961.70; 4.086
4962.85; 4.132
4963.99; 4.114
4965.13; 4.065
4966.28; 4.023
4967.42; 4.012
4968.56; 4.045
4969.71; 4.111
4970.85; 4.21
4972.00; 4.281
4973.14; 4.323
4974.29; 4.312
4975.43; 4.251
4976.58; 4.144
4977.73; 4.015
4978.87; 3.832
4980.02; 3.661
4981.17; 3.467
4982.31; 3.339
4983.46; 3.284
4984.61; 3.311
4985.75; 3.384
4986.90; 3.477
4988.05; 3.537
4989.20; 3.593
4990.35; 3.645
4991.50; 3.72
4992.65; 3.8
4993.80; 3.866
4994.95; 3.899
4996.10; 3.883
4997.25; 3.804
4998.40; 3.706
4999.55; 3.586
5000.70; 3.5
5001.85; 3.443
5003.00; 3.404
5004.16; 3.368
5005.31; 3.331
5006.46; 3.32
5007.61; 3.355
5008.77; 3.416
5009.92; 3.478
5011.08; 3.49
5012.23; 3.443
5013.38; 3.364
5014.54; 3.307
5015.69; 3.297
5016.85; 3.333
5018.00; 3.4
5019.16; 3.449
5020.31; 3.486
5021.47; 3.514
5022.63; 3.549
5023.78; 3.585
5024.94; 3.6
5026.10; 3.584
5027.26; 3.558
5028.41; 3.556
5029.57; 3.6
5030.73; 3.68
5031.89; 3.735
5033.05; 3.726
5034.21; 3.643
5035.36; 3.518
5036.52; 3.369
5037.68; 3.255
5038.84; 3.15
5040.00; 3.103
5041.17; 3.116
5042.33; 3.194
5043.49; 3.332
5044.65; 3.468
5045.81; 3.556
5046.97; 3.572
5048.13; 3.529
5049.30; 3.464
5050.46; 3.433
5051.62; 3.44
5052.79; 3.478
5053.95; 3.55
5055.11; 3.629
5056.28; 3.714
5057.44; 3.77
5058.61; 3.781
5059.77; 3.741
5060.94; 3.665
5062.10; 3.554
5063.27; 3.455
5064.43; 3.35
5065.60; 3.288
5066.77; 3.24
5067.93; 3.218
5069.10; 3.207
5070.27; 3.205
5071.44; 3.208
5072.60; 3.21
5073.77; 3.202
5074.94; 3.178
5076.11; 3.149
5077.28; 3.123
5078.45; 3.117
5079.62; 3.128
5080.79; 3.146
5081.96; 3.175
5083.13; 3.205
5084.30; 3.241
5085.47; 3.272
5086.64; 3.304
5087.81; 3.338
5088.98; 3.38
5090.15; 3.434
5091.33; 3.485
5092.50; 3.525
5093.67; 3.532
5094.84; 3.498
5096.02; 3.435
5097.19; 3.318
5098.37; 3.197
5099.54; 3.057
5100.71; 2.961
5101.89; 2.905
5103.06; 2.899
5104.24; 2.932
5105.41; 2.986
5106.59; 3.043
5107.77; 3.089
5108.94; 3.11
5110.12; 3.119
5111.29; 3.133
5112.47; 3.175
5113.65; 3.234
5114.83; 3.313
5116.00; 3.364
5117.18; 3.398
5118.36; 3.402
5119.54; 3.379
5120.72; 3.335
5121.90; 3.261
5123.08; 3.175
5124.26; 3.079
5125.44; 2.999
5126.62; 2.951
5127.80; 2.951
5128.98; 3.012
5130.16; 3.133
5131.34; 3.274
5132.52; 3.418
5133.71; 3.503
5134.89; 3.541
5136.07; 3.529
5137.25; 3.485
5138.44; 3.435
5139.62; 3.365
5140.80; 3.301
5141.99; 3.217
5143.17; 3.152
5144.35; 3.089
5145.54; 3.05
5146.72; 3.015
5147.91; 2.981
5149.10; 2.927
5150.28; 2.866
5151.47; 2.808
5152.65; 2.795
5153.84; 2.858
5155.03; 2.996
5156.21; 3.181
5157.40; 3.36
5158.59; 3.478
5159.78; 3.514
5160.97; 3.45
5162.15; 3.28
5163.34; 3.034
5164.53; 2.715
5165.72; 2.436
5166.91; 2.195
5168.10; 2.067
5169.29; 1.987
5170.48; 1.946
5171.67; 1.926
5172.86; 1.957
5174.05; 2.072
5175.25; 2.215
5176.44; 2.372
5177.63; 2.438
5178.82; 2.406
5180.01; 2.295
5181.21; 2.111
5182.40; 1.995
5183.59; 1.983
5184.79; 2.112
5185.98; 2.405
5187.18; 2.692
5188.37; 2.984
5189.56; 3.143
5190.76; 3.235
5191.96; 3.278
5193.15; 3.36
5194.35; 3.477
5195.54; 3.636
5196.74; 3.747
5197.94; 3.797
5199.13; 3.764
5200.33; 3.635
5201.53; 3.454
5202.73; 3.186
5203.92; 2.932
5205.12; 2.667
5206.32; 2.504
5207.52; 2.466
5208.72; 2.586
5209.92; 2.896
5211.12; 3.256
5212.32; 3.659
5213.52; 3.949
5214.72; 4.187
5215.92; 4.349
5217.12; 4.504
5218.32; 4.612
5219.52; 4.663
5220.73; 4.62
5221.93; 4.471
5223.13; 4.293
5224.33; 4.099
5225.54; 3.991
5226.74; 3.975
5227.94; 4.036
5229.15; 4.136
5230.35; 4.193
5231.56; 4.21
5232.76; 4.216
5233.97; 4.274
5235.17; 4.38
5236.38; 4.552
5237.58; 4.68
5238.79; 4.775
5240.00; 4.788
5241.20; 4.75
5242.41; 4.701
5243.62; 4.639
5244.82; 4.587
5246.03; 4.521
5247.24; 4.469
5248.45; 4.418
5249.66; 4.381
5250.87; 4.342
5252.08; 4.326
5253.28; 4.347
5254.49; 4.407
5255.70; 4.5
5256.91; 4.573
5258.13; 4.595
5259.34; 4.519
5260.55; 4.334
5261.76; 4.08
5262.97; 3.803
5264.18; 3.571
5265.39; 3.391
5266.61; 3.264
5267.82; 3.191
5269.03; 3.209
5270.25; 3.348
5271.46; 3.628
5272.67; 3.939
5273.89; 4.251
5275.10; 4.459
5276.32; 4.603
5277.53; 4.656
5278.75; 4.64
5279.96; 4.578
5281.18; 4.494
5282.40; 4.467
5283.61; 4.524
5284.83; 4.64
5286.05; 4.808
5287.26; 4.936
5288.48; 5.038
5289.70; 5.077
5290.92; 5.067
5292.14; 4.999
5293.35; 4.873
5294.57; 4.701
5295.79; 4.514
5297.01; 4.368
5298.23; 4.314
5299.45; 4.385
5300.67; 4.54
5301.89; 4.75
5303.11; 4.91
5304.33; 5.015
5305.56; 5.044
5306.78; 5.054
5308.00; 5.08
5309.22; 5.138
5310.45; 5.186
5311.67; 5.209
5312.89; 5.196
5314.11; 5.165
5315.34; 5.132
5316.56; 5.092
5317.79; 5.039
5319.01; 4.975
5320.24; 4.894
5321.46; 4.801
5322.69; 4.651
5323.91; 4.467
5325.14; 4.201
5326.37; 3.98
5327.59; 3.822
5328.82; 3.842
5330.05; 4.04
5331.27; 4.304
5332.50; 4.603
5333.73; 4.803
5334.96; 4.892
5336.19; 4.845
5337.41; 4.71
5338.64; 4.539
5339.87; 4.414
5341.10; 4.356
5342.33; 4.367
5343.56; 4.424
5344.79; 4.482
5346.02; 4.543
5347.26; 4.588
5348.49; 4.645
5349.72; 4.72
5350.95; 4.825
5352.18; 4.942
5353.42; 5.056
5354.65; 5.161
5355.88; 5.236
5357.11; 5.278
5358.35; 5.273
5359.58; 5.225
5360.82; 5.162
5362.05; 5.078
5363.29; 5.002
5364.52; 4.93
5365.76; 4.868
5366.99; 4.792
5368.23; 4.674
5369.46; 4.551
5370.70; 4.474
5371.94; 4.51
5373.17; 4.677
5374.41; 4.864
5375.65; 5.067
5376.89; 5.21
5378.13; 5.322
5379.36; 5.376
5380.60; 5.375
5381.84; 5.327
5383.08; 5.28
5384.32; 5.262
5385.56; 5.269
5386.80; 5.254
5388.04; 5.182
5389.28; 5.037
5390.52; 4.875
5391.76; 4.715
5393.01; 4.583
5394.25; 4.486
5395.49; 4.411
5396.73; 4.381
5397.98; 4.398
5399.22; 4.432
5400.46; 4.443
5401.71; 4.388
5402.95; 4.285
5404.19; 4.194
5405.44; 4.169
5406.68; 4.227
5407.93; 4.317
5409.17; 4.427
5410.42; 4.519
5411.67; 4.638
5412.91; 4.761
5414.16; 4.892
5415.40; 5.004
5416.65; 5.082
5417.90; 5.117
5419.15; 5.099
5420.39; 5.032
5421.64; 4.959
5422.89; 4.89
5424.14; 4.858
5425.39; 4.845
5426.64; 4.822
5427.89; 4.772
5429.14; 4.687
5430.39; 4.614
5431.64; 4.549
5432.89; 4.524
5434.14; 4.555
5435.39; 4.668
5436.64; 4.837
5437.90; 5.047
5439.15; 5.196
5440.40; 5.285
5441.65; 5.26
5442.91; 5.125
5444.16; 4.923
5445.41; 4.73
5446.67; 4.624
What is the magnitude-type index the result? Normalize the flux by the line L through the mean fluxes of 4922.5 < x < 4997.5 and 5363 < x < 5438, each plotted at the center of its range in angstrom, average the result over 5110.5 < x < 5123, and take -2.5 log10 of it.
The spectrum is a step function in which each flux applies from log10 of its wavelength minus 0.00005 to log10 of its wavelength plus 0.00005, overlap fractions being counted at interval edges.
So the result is 0.29 mag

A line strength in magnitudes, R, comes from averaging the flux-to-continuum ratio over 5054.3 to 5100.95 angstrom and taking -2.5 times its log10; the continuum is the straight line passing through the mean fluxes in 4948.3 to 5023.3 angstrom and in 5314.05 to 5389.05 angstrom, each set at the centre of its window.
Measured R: 0.20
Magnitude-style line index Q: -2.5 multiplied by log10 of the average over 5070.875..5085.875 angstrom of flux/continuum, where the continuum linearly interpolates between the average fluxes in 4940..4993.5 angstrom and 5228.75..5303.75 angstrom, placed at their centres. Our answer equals 0.29 mag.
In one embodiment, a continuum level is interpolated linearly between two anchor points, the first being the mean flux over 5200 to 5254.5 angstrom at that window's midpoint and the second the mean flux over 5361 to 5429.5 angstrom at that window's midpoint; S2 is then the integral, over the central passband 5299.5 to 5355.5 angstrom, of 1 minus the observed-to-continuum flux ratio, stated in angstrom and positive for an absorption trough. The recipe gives -2.67 angstrom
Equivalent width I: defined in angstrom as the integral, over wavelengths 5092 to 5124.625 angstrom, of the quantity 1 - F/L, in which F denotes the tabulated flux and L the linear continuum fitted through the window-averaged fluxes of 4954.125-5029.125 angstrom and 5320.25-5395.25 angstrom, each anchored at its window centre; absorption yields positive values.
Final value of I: 6.7 angstrom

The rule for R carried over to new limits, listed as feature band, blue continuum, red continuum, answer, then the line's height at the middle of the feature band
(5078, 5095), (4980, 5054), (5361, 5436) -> 0.13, 3.73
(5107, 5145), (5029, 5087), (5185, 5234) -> 0.08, 3.5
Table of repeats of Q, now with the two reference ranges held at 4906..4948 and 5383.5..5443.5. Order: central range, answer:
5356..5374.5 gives -0.04 mag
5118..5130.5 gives 0.37 mag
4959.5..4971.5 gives 0.05 mag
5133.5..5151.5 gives 0.36 mag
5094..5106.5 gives 0.37 mag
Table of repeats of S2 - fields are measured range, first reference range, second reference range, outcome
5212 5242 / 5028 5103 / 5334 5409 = -1.63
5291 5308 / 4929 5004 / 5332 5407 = -0.36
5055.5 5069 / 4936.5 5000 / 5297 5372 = 2.12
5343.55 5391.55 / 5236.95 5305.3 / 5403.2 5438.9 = -3.74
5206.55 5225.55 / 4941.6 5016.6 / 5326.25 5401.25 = 2.30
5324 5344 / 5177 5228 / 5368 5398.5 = 0.42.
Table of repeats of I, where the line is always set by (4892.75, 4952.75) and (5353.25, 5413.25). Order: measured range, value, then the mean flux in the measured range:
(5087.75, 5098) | 2.4 angstrom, 3.44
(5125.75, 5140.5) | 4.0 angstrom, 3.3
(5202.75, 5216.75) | 4.2 angstrom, 3.24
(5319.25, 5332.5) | 1.2 angstrom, 4.33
